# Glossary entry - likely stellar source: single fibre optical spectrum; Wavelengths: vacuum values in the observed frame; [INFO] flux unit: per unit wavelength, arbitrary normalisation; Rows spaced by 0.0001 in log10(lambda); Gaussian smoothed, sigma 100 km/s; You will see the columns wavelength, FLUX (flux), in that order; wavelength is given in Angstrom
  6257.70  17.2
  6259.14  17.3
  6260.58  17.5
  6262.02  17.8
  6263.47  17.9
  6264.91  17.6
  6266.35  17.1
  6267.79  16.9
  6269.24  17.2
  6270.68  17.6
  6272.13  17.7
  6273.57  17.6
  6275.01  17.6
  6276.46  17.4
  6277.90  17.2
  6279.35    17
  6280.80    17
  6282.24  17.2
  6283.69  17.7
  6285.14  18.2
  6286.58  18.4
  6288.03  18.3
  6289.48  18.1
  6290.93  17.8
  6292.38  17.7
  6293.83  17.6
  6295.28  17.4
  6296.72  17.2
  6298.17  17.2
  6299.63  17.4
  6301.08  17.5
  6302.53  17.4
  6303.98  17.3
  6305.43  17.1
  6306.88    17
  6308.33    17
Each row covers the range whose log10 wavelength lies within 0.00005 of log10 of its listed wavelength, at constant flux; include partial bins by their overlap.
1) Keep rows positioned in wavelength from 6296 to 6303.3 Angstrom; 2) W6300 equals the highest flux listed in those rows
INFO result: 17.5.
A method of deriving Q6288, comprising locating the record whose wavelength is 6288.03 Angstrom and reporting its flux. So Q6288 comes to 18.3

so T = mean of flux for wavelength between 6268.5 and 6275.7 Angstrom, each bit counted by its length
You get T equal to 17.5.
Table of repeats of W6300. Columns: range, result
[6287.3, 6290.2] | 18.3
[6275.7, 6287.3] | 18.4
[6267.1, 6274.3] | 17.7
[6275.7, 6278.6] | 17.4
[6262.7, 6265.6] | 17.9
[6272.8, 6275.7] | 17.6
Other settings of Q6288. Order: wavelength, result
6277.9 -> 17.2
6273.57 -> 17.6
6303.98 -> 17.3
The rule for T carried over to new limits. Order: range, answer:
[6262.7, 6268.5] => 17.4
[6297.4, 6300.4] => 17.3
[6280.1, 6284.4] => 17.3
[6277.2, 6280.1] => 17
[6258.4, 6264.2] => 17.6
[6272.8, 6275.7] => 17.7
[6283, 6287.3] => 18.1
